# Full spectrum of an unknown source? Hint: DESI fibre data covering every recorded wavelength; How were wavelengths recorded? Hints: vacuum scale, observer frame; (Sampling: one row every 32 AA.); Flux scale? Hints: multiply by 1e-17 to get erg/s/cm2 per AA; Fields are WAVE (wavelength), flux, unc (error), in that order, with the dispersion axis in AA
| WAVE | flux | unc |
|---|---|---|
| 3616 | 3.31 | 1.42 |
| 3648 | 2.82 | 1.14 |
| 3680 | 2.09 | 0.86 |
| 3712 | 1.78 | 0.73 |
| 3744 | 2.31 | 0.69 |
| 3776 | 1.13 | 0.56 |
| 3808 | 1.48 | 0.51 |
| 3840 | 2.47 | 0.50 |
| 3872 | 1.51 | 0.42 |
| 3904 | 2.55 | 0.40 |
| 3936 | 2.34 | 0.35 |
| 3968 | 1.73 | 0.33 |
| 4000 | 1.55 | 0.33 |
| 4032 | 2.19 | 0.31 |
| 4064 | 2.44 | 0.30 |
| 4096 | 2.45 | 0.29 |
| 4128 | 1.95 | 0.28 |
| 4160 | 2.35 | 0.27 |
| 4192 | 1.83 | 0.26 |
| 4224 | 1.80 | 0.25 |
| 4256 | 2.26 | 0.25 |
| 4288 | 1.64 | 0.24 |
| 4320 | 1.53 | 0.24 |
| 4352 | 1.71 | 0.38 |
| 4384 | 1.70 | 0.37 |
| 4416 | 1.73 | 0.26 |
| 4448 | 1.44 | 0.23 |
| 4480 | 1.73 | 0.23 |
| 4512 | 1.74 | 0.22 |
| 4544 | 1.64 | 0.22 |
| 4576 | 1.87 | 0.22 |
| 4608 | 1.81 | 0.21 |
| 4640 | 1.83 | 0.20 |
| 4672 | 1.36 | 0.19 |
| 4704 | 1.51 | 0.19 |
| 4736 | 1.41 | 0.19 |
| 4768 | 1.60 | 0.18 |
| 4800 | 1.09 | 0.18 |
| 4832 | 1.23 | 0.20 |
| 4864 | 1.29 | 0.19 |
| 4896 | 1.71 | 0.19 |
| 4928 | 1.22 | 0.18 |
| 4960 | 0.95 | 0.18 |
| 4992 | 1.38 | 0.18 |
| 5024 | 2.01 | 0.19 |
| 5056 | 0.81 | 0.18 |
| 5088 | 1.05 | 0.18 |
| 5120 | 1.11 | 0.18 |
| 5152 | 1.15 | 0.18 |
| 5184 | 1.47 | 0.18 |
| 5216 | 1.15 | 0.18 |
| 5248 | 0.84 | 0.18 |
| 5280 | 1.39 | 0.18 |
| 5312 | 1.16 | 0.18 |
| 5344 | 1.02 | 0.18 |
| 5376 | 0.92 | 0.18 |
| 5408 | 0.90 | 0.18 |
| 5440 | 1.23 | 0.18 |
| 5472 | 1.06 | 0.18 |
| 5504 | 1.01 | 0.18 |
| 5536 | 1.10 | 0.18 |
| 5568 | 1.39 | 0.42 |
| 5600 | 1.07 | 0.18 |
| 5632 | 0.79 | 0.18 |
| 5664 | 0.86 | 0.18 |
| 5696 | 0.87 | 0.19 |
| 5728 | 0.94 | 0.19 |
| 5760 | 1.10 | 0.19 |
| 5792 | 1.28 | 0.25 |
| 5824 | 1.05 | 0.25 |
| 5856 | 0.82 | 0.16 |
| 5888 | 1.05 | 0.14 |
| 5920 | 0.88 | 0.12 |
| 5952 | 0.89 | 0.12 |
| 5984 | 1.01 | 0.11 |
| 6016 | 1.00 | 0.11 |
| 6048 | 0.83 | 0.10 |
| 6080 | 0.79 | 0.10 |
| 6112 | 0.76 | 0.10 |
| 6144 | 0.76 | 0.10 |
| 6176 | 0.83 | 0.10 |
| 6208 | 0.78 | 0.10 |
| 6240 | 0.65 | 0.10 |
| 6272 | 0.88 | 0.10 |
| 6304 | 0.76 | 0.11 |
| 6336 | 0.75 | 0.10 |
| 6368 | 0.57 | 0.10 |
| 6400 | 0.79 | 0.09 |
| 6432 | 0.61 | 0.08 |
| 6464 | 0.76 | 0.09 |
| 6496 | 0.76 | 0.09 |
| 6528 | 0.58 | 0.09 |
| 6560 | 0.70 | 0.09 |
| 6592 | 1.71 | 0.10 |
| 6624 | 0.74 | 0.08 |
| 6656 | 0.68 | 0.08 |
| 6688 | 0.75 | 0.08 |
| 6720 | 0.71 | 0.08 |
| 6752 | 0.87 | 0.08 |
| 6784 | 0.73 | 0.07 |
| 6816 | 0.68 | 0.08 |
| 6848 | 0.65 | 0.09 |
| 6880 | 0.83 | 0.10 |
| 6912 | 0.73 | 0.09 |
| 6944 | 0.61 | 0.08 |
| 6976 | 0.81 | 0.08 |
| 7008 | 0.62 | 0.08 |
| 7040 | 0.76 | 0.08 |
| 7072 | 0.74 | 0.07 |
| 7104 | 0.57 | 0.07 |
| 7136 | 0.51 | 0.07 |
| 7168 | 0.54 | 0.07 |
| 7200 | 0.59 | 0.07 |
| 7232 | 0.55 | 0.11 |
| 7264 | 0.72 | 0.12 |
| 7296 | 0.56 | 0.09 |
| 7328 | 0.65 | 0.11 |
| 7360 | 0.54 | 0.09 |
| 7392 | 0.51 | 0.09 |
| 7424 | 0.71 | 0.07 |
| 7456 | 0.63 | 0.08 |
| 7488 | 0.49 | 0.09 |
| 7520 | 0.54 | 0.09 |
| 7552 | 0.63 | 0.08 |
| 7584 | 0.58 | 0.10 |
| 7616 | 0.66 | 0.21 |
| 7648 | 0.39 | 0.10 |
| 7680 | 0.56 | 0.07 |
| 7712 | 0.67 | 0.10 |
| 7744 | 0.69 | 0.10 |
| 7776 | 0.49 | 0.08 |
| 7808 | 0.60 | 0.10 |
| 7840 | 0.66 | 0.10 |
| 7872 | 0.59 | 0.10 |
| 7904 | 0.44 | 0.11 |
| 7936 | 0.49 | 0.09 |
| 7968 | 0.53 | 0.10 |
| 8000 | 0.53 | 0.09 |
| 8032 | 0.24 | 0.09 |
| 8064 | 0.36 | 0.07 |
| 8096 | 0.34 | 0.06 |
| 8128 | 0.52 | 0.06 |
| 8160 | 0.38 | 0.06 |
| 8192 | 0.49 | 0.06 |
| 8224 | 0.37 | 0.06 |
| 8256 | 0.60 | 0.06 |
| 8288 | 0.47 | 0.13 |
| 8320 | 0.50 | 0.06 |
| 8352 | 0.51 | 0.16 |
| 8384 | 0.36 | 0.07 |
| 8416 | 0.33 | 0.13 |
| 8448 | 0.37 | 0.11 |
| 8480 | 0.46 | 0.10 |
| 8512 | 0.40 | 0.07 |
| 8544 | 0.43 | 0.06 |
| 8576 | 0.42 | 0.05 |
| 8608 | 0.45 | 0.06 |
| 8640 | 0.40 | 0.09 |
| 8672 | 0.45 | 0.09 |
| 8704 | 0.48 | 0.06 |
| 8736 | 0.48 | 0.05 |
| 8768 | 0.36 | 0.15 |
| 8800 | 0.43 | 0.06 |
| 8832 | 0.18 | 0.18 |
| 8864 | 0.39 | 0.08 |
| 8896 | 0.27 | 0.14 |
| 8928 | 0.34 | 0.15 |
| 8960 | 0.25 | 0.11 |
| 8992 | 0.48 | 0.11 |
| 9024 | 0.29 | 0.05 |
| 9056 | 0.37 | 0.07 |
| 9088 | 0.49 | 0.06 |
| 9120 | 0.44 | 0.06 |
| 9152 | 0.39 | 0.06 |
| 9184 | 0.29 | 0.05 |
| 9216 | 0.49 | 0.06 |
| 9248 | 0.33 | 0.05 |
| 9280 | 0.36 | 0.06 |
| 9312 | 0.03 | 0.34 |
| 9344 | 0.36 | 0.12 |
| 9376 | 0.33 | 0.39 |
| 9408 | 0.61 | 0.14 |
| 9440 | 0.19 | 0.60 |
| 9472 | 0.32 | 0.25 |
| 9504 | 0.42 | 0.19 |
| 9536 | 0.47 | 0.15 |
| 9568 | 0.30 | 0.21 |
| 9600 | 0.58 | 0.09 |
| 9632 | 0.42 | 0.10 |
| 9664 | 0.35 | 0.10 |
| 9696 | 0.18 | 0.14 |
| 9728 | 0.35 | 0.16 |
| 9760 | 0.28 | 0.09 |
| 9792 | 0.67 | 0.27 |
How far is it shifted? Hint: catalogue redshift 0.005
